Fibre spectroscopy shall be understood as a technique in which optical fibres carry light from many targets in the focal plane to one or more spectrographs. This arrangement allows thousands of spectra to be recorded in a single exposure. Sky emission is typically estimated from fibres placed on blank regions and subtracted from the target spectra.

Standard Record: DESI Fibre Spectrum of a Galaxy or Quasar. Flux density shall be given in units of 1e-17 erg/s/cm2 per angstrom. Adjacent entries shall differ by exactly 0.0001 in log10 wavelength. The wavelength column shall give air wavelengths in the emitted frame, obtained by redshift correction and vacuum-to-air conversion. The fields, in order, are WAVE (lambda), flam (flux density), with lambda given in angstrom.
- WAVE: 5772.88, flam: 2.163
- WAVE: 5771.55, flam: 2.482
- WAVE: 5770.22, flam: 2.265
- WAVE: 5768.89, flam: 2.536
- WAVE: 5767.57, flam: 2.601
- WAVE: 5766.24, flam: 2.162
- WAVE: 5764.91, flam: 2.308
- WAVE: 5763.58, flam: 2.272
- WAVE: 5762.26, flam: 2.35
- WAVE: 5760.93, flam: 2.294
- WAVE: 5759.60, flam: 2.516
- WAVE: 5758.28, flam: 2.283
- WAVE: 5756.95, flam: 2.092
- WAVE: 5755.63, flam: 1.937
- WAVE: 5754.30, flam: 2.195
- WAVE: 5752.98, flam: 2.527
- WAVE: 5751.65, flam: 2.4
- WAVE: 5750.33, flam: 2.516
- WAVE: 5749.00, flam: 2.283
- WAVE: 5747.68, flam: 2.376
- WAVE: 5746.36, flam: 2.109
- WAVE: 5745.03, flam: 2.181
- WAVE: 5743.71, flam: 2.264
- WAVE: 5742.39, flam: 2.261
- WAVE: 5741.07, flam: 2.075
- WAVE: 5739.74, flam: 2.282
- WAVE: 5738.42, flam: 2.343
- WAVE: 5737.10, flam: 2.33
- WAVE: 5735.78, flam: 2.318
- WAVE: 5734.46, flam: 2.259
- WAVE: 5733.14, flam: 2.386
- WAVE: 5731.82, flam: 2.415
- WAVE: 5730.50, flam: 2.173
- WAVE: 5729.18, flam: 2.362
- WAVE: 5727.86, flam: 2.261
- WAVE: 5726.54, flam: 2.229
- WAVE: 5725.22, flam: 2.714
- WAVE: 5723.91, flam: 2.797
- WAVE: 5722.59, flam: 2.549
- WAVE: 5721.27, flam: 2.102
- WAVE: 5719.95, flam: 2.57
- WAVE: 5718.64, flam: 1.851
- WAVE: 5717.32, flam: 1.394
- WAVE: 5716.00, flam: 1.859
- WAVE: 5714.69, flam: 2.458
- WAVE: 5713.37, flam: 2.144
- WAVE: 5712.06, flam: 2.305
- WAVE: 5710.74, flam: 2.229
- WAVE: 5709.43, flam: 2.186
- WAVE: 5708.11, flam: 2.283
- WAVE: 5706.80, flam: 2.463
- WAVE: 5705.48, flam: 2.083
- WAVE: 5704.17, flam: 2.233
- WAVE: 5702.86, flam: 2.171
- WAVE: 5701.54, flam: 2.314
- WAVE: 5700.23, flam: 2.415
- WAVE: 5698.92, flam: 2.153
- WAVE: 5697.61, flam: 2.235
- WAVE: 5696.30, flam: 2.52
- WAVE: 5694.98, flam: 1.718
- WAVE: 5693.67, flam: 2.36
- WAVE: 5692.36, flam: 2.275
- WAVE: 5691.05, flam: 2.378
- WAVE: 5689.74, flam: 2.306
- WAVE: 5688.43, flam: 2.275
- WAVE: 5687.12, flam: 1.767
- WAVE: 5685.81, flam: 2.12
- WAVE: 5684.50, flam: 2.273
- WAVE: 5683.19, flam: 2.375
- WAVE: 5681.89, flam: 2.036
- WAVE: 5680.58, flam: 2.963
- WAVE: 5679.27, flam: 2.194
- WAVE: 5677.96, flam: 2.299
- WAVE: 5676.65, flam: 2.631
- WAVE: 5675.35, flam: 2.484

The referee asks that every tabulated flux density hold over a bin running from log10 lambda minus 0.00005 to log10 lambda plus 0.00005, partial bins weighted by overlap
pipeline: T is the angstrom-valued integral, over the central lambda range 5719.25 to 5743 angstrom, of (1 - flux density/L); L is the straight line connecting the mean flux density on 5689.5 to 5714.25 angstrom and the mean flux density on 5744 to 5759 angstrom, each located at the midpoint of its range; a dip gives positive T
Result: -1.02 angstrom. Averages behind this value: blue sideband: 2.25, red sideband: 2.26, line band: 2.36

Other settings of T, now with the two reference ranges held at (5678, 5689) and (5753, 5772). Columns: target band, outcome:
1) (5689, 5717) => 0.43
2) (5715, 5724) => 0.59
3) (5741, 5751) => 0.14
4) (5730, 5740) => -0.11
